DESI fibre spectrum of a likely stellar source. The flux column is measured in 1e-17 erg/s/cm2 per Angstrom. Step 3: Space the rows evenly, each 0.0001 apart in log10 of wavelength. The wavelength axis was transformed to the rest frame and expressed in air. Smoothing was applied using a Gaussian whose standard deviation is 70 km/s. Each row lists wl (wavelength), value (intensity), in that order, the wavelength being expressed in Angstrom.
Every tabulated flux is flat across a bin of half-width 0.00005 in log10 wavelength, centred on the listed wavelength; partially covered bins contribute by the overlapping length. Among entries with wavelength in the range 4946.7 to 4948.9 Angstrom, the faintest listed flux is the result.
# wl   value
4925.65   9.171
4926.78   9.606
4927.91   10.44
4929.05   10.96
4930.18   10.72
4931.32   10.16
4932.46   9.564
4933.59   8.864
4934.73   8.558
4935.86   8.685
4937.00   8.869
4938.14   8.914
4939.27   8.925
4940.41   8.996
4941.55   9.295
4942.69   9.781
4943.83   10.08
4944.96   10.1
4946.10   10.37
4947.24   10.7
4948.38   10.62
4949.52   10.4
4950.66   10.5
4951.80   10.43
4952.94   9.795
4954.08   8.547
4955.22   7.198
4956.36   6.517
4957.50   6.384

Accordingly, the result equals 10.62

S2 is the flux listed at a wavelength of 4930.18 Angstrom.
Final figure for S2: 10.72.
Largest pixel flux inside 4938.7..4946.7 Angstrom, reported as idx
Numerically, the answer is 10.37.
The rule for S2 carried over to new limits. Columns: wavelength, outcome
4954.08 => 8.547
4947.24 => 10.7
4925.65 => 9.171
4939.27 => 8.925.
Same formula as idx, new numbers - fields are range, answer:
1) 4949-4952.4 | 10.5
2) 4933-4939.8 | 8.925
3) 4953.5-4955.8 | 8.547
